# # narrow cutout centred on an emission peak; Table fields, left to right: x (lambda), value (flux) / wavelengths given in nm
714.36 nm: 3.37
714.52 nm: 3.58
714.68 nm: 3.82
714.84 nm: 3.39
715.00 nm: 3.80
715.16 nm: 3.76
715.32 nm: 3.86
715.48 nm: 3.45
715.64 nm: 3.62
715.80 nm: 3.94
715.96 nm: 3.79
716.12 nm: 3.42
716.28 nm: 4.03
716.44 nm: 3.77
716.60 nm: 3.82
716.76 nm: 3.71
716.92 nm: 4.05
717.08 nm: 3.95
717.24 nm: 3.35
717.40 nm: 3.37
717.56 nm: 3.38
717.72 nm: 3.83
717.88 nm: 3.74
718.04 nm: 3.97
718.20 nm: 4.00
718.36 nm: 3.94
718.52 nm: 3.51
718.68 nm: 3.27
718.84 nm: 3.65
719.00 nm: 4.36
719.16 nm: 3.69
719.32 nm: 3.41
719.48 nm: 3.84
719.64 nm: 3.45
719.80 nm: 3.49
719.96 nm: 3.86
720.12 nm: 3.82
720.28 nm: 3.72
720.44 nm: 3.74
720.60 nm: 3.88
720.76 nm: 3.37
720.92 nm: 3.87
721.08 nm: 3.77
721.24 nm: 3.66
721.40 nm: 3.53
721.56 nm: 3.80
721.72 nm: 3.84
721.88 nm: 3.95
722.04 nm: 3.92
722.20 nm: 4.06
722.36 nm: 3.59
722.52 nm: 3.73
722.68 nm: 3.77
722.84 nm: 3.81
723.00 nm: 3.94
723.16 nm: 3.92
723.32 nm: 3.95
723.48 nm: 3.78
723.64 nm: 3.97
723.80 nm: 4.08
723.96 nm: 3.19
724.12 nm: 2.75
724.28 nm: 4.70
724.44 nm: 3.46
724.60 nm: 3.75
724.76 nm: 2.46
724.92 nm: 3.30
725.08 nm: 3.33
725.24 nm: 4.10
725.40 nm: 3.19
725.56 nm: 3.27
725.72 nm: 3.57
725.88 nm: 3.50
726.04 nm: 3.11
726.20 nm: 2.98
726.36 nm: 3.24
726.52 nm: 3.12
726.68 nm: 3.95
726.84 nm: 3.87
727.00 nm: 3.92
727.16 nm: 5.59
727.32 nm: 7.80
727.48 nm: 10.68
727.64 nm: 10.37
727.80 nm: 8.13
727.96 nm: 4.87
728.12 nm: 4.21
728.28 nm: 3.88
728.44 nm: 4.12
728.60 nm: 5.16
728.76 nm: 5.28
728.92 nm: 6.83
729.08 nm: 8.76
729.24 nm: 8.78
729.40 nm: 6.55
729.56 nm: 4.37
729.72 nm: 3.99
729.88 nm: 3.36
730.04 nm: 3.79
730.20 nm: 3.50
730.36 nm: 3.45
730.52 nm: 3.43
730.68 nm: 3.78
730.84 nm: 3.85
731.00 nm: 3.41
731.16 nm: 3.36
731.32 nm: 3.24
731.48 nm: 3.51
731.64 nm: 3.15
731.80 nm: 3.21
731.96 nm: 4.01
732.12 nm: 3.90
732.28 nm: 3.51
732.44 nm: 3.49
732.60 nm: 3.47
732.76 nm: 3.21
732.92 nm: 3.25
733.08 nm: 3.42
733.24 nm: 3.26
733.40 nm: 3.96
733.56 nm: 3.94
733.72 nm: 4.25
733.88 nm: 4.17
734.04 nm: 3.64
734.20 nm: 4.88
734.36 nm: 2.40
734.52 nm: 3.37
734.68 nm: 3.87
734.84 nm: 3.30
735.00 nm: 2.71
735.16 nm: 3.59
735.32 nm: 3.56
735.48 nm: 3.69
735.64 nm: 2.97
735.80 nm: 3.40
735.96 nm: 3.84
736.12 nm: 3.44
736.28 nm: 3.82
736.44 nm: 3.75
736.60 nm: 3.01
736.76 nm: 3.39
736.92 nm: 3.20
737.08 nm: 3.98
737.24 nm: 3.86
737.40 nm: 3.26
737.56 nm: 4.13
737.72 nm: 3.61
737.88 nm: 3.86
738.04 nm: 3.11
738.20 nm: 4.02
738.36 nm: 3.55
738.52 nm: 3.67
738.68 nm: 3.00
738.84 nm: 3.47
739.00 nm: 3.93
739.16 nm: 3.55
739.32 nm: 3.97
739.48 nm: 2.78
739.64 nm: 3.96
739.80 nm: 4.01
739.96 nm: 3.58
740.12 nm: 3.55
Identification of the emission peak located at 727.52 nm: [S II]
